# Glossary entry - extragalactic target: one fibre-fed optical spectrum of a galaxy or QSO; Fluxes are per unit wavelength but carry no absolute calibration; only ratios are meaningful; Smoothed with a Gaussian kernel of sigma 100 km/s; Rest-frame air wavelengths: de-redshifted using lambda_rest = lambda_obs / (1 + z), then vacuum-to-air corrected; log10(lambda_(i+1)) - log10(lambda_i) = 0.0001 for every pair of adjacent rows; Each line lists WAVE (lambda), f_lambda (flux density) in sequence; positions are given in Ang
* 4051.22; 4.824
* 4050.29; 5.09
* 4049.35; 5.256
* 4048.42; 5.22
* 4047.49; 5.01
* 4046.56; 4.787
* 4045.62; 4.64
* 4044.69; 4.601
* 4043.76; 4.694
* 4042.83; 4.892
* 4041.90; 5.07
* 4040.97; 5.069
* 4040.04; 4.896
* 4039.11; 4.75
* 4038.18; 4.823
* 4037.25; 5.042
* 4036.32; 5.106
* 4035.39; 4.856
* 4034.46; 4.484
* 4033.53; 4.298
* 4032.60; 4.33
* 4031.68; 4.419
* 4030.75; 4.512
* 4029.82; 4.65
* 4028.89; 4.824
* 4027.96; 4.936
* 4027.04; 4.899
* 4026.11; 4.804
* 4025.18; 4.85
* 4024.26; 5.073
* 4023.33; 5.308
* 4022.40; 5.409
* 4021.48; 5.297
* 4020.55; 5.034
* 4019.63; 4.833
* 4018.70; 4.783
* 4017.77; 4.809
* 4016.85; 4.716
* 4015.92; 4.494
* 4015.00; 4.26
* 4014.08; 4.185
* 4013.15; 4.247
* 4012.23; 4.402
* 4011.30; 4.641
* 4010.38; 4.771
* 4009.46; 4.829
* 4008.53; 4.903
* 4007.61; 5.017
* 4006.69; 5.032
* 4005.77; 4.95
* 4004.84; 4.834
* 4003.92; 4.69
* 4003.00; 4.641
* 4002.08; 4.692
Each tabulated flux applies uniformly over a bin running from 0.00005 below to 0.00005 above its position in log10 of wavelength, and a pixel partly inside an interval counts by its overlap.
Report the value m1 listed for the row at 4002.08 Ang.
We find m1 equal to 4.692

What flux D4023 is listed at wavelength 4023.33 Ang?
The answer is 5.308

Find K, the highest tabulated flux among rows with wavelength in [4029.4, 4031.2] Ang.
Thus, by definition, 4.65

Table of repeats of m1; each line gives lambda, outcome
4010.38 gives 4.771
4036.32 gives 5.106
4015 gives 4.26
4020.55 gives 5.034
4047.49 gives 5.01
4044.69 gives 4.601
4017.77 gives 4.809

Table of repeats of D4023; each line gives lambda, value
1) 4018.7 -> 4.783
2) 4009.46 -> 4.829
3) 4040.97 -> 5.069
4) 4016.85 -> 4.716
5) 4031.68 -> 4.419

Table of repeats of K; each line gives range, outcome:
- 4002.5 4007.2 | 5.032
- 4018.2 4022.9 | 5.409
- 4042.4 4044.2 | 4.892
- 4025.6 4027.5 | 4.899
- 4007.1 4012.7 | 5.017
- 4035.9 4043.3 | 5.106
